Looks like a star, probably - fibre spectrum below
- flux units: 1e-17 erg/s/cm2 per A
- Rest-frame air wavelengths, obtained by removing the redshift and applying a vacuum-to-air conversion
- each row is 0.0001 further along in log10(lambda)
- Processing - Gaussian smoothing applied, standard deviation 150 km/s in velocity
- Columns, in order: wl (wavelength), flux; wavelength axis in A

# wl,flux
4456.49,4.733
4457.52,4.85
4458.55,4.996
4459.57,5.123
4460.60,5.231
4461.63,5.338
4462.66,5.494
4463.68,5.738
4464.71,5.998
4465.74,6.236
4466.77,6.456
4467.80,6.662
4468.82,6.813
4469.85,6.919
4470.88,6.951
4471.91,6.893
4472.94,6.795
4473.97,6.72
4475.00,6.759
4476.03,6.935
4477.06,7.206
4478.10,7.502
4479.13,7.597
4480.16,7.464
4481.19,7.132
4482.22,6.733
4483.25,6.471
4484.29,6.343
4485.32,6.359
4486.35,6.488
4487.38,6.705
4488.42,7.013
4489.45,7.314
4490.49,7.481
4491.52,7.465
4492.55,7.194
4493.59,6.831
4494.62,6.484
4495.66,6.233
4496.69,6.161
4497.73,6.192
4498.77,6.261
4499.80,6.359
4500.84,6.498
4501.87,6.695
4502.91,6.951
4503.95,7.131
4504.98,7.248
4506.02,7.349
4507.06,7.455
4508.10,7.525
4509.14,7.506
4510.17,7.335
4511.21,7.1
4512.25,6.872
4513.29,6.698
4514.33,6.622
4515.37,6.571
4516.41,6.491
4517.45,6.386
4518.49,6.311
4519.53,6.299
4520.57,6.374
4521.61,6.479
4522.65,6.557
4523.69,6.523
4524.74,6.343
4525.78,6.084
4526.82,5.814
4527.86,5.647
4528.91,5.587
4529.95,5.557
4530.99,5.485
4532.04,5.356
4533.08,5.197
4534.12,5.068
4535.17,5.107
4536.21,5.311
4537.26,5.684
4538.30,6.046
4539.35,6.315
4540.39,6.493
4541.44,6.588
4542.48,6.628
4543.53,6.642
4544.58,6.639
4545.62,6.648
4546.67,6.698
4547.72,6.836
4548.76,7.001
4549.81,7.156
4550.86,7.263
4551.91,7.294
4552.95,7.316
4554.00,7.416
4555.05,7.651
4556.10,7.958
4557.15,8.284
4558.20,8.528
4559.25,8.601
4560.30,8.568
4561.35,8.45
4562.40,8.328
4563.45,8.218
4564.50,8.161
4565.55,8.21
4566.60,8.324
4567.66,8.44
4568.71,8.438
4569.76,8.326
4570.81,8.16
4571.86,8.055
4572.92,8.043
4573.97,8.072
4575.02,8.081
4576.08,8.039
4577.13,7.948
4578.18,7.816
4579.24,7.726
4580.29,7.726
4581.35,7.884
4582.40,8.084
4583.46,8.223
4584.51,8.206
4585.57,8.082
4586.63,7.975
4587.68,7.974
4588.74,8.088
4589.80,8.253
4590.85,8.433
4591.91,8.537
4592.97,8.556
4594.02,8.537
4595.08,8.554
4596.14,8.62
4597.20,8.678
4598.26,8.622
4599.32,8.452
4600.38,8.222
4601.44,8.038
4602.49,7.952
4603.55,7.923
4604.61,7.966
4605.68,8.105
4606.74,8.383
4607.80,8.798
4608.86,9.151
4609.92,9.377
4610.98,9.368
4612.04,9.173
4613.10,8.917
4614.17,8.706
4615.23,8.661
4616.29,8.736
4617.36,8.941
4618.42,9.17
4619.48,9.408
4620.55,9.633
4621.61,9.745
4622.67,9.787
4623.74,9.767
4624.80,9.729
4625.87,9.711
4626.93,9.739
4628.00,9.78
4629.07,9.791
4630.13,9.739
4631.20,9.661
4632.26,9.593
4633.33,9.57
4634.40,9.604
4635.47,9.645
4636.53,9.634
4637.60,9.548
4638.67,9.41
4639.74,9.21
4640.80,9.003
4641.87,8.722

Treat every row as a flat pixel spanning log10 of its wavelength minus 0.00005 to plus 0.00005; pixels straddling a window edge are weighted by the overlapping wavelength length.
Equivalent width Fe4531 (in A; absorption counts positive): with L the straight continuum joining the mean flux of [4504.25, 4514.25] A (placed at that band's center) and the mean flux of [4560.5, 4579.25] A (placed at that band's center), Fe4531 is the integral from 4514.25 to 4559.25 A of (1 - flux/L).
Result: 6.8 A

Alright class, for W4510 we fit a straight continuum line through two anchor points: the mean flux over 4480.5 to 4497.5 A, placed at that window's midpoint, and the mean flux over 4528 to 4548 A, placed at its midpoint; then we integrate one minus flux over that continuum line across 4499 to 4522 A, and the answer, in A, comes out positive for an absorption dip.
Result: -1.4 A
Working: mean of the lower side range 6.77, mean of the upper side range 5.98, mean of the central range 6.83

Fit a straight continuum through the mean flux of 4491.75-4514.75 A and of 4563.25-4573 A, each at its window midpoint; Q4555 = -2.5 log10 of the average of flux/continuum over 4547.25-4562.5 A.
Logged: 0.03 mag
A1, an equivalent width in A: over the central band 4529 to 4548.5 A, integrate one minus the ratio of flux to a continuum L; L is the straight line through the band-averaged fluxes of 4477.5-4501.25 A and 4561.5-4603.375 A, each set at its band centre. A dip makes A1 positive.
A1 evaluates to 4.0 A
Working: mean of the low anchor 6.8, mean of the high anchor 8.21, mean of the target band 6.02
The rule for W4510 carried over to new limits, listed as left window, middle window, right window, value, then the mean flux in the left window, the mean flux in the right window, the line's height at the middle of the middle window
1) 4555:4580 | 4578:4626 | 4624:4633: 2.4 A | 8.19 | 9.72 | 9.05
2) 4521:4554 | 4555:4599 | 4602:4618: -3.9 A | 6.26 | 8.68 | 7.58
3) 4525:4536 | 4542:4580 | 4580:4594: -4.6 A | 5.51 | 8.18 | 6.95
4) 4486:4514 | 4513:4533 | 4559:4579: 3.3 A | 6.91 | 8.21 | 7.34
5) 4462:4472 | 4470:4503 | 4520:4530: -2.7 A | 6.38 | 6.12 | 6.3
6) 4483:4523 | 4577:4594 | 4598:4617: 0.2 A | 6.77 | 8.59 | 8.2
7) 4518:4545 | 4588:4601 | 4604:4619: -0.4 A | 6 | 8.81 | 8.22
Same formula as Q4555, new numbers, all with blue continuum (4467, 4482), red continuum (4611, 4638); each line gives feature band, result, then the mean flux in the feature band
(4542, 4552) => 0.19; 6.86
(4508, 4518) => 0.11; 6.88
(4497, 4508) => 0.10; 6.83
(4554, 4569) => 0.02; 8.26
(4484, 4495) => 0.05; 6.9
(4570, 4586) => 0.09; 8.02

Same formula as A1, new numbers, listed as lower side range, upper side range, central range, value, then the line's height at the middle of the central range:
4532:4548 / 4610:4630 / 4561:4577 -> -2.06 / 7.28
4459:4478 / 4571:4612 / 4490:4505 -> 0.20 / 6.82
